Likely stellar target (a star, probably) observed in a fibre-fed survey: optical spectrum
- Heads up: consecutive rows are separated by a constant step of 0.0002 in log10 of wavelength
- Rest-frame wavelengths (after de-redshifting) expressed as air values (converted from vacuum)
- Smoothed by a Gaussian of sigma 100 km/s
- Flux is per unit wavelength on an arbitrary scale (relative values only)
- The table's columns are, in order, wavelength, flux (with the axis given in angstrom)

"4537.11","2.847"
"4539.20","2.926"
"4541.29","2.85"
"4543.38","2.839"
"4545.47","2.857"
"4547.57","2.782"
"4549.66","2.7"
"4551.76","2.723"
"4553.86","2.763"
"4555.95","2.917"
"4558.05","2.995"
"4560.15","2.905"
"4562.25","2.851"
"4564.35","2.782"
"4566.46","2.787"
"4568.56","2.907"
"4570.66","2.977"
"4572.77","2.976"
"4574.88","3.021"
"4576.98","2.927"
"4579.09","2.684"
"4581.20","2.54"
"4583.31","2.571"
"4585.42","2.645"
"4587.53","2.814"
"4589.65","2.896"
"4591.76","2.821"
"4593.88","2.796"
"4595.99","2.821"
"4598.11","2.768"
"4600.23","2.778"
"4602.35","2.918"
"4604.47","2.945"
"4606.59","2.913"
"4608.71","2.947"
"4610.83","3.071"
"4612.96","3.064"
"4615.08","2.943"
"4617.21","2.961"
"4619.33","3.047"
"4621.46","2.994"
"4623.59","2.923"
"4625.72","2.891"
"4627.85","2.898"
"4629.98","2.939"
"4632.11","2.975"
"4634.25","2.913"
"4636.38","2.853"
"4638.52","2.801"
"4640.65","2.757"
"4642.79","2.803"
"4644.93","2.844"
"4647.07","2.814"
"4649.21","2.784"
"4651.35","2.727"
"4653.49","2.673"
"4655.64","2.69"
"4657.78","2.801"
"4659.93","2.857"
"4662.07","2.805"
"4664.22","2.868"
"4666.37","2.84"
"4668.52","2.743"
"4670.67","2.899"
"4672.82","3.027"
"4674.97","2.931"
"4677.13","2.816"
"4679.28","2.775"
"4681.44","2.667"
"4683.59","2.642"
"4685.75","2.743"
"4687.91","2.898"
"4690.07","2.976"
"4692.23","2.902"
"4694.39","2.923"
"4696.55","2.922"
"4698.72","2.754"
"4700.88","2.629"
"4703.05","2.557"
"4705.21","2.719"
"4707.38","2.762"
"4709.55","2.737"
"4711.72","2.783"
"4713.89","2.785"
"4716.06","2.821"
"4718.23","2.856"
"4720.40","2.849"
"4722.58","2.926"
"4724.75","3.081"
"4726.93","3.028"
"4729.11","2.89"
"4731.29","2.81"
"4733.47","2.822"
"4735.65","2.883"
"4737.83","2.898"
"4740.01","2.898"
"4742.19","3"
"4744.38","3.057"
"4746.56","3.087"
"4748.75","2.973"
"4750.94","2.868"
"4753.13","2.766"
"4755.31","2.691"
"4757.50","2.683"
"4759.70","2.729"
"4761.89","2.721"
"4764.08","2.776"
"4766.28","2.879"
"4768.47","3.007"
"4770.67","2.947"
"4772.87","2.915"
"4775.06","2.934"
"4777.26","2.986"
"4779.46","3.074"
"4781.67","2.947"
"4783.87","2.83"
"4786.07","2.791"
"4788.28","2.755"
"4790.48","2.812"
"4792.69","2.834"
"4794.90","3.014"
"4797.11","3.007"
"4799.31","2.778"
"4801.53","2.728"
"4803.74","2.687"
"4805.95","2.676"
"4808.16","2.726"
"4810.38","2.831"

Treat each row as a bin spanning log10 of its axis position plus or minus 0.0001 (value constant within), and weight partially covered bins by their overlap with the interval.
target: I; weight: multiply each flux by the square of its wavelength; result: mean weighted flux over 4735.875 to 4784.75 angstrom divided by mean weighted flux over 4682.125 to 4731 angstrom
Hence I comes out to 1.0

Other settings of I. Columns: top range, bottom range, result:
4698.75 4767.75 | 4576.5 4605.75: 1.09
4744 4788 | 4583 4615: 1.08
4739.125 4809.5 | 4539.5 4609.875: 1.10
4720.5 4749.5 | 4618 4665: 1.08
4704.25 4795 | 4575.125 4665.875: 1.07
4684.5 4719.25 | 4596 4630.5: 0.99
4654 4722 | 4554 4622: 1.02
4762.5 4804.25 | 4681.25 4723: 1.07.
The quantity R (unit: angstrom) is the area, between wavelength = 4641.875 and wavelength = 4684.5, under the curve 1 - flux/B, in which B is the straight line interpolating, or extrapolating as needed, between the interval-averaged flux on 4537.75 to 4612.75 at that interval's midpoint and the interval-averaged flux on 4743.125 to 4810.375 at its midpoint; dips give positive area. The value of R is 0.7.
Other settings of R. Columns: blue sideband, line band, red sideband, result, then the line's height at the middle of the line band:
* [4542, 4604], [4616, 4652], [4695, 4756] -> -0.6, 2.83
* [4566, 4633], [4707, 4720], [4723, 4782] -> 0.5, 2.9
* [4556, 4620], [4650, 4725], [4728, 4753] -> 2.4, 2.9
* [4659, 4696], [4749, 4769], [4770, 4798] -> 0.7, 2.89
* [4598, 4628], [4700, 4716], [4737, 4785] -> 1.1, 2.91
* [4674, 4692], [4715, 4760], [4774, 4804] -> -0.7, 2.84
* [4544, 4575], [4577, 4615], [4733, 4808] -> 0.4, 2.86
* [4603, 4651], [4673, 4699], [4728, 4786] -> 0.5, 2.9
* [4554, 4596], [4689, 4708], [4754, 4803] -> 0.3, 2.85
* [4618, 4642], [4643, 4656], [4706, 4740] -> 0.6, 2.9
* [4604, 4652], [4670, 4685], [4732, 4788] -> 0.4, 2.9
